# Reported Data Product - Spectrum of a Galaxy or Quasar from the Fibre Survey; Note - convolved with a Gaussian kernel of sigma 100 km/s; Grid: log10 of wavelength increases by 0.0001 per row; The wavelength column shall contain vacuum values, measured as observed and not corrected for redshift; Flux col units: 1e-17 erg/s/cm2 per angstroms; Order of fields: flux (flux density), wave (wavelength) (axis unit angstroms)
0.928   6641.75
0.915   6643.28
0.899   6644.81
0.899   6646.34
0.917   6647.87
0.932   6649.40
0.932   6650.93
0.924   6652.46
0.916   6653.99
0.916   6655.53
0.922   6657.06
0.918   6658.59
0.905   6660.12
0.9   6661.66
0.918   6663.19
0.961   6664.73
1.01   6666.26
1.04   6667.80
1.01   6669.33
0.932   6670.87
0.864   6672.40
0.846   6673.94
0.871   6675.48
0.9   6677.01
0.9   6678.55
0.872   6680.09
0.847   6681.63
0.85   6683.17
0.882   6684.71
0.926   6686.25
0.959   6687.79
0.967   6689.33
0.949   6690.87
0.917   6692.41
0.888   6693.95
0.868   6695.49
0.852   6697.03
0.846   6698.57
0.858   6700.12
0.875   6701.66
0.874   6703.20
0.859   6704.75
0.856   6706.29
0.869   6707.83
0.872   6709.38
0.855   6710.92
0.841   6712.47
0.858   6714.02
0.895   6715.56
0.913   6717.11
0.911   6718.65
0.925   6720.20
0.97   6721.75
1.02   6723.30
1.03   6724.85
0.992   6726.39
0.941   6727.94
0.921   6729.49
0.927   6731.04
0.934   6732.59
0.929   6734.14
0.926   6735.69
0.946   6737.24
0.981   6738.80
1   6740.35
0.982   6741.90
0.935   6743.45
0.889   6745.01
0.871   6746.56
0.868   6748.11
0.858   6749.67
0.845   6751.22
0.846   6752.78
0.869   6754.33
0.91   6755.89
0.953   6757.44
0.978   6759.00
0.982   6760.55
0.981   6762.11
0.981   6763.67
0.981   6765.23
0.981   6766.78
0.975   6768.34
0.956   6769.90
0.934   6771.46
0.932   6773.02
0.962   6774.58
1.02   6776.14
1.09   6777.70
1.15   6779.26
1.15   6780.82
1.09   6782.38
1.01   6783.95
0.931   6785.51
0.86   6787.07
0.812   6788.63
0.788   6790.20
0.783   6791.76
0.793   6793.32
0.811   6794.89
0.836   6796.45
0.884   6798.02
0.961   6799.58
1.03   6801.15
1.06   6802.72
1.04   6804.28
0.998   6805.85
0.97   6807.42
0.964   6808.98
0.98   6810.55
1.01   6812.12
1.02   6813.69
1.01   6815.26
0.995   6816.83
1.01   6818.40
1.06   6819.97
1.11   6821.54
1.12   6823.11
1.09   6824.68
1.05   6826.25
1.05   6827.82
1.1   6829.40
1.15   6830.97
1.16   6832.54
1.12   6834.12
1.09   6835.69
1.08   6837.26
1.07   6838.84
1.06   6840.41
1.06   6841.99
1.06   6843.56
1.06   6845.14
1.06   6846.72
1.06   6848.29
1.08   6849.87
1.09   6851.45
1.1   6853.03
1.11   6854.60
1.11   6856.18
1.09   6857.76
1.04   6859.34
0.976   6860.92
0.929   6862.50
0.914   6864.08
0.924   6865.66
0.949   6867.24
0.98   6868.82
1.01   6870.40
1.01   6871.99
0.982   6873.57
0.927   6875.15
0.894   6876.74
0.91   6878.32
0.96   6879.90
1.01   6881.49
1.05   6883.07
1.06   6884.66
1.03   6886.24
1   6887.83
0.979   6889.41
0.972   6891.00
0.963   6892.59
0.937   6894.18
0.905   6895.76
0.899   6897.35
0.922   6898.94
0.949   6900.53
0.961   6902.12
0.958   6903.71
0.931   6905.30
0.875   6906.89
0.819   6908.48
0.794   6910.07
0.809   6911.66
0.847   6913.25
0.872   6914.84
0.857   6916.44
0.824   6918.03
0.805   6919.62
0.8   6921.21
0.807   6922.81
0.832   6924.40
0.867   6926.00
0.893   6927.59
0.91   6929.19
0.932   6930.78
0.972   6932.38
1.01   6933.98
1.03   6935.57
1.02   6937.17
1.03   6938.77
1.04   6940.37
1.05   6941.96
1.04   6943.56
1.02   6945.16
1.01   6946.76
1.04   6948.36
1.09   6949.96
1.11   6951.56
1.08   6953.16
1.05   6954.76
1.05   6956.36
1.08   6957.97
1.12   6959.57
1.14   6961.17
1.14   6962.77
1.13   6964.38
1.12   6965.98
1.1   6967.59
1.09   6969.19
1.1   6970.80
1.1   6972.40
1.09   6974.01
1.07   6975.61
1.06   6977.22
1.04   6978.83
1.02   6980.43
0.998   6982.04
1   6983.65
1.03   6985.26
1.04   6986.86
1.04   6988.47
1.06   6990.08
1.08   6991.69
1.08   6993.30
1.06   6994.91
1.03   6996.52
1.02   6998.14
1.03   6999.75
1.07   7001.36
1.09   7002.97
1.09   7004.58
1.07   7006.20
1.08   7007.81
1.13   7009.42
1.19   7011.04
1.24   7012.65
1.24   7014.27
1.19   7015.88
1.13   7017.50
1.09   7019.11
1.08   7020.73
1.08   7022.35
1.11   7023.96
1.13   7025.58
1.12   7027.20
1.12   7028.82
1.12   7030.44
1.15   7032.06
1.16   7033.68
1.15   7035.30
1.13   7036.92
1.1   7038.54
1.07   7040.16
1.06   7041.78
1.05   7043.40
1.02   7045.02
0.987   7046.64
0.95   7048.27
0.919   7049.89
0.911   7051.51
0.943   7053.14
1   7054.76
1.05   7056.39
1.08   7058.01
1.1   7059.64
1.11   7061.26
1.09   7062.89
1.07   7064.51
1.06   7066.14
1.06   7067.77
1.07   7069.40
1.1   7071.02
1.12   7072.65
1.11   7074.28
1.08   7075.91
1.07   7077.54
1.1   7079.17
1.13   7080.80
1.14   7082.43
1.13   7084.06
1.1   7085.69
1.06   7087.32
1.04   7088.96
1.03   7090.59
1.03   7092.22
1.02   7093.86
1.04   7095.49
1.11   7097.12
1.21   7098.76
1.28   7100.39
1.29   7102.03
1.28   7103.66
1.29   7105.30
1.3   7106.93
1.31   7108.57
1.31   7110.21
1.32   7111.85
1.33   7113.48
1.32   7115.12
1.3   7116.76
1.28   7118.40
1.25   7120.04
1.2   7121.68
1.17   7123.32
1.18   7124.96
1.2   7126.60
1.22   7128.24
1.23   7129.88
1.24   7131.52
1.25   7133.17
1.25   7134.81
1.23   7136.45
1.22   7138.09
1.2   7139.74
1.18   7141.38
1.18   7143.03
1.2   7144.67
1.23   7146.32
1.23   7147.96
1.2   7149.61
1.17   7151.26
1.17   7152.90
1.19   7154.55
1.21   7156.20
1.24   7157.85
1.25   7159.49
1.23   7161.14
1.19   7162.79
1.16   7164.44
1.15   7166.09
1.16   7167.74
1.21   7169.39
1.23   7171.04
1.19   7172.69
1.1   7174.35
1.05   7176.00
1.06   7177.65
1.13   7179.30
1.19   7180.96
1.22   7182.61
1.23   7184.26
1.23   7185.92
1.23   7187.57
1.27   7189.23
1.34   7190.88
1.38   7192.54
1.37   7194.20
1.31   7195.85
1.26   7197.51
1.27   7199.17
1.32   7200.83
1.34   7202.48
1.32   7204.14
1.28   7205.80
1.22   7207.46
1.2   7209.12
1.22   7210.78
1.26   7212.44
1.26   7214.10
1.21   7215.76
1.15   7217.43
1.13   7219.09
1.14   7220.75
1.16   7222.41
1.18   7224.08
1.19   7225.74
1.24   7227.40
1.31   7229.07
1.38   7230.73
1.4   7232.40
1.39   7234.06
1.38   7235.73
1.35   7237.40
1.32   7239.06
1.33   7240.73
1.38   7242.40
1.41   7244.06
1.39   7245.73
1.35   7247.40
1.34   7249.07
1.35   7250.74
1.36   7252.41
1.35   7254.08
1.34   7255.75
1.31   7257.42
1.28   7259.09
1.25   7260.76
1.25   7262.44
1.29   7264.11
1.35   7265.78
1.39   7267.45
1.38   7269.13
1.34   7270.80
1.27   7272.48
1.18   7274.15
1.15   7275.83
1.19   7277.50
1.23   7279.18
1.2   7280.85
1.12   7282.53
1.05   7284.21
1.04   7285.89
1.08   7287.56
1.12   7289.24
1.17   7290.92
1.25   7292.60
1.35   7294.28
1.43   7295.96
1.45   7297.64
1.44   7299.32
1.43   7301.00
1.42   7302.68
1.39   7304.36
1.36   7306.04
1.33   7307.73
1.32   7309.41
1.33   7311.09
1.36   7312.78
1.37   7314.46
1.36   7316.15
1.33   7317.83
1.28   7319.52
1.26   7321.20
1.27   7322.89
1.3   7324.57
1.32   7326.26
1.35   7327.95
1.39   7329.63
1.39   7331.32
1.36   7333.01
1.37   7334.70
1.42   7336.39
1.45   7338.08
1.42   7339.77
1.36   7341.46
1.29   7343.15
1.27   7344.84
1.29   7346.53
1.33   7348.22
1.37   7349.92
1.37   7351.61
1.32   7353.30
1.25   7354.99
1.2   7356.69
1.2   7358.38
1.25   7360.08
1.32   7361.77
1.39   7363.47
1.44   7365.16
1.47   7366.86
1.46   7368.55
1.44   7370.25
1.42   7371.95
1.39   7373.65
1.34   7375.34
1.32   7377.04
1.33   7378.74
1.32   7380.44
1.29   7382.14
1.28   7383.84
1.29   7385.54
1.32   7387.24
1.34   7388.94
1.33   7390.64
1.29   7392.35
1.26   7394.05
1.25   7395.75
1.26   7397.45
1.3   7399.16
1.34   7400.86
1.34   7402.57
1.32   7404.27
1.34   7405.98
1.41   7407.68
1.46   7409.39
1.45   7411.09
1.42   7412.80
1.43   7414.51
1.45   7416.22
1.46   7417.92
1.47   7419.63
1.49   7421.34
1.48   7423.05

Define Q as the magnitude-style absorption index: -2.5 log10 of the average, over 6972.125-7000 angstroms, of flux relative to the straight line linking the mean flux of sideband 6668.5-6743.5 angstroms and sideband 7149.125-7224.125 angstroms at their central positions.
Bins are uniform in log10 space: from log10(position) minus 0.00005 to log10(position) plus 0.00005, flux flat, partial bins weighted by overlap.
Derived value 0.04 mag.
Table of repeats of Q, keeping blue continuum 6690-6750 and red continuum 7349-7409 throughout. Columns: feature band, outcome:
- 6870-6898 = 0.05 mag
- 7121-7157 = -0.03 mag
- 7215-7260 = -0.05 mag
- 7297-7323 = -0.06 mag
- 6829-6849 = -0.11 mag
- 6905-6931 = 0.22 mag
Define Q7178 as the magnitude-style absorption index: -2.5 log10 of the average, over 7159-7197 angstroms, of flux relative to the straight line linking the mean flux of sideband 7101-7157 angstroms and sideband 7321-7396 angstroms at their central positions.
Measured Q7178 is 0.04 mag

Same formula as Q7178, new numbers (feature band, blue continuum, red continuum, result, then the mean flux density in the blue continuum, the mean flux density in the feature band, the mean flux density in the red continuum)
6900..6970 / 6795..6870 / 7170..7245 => 0.13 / 1.03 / 0.975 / 1.26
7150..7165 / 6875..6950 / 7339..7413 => -0.05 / 0.938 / 1.2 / 1.34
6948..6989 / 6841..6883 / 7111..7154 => 0.02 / 1.01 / 1.07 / 1.23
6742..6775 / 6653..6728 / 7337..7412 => 0.03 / 0.909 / 0.929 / 1.34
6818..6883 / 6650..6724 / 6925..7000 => -0.06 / 0.905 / 1.04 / 1.04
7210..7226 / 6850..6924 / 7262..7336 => 0.03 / 0.947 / 1.19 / 1.3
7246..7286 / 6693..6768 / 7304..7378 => 0.02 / 0.916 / 1.27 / 1.35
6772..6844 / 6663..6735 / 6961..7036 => -0.03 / 0.911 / 1.01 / 1.1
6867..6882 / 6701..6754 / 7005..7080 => 0.03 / 0.912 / 0.963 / 1.09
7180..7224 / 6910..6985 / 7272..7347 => -0.03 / 1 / 1.25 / 1.3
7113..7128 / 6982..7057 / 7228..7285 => -0.06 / 1.07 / 1.24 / 1.3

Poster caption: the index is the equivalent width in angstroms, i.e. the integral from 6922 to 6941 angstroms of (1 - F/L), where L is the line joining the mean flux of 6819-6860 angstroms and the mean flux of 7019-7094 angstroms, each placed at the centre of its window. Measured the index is 2.4 angstroms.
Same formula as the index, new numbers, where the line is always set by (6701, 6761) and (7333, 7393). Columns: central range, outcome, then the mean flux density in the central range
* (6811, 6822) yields -0.6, 1.03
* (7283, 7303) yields 0.5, 1.26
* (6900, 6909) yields 1.0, 0.917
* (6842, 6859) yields -1.4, 1.08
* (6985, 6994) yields 0.3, 1.06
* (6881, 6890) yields 0.0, 1.02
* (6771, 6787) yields -1.2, 1.02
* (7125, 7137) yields -0.4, 1.23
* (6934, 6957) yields 0.3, 1.05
